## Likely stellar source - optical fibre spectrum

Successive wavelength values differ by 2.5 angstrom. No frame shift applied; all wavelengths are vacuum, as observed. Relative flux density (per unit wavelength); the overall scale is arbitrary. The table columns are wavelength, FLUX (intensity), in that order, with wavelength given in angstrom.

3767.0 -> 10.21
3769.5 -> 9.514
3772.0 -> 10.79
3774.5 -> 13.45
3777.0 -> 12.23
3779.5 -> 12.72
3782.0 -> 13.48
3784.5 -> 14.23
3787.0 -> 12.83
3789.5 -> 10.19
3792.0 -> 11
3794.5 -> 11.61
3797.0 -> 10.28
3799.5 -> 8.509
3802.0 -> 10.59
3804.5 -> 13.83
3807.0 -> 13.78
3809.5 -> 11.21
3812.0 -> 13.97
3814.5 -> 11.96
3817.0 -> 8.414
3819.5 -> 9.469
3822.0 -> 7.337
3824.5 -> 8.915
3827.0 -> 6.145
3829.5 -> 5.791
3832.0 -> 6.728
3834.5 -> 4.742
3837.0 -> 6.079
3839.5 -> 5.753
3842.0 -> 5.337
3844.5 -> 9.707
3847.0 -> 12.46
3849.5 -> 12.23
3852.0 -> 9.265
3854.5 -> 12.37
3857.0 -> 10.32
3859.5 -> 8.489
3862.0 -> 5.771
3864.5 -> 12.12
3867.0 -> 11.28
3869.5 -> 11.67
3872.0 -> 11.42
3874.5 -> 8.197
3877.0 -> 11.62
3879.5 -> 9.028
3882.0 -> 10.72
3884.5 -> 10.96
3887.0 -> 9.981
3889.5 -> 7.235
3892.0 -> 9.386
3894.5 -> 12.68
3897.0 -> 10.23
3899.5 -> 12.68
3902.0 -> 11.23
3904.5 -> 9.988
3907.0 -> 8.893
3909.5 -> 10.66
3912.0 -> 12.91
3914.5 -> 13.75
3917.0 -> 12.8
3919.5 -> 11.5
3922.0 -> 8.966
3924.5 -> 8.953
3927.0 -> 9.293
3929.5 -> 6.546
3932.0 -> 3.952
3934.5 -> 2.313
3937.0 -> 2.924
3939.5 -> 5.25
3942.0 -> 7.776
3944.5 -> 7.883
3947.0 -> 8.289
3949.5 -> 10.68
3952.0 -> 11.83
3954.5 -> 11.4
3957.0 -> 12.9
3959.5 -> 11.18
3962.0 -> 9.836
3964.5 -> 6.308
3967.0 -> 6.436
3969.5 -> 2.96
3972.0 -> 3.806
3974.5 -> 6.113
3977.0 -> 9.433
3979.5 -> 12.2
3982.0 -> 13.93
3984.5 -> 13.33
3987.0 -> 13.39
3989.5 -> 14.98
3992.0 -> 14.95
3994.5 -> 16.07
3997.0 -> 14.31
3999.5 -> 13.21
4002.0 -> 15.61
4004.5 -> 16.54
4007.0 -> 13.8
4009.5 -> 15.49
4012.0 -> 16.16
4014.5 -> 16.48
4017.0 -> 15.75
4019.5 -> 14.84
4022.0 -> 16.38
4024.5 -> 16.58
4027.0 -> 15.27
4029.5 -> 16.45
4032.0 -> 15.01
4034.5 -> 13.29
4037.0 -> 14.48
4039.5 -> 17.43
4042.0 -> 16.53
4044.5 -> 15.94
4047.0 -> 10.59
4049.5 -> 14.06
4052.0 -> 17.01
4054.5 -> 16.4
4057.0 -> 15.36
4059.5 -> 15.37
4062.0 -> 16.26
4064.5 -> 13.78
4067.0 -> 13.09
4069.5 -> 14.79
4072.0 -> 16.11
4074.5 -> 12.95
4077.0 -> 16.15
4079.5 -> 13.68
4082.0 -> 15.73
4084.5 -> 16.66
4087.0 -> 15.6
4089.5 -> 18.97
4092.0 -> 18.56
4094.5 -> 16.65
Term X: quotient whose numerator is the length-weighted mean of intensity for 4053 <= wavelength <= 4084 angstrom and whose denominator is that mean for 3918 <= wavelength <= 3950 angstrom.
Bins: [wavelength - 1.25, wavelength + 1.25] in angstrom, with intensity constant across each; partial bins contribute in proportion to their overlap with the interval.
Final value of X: 2.1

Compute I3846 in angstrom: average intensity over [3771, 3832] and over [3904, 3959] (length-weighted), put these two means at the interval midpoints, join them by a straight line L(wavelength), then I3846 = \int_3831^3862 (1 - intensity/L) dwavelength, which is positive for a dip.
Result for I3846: 5.15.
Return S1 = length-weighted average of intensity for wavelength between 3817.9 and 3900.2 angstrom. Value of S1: 9.25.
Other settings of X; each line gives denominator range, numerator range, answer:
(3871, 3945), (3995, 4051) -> 1.63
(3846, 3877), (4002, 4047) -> 1.48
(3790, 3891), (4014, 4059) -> 1.60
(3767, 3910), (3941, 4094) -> 1.33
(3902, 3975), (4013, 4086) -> 1.78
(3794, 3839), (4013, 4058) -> 1.66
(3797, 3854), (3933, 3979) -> 0.83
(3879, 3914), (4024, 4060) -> 1.45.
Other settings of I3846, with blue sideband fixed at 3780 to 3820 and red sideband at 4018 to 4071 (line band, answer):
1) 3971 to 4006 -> 4.0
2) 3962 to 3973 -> 6.7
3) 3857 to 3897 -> 8.5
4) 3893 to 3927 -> 5.5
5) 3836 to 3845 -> 4.2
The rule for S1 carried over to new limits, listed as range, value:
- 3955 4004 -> 11.2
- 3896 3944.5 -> 8.94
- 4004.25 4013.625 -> 15.4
